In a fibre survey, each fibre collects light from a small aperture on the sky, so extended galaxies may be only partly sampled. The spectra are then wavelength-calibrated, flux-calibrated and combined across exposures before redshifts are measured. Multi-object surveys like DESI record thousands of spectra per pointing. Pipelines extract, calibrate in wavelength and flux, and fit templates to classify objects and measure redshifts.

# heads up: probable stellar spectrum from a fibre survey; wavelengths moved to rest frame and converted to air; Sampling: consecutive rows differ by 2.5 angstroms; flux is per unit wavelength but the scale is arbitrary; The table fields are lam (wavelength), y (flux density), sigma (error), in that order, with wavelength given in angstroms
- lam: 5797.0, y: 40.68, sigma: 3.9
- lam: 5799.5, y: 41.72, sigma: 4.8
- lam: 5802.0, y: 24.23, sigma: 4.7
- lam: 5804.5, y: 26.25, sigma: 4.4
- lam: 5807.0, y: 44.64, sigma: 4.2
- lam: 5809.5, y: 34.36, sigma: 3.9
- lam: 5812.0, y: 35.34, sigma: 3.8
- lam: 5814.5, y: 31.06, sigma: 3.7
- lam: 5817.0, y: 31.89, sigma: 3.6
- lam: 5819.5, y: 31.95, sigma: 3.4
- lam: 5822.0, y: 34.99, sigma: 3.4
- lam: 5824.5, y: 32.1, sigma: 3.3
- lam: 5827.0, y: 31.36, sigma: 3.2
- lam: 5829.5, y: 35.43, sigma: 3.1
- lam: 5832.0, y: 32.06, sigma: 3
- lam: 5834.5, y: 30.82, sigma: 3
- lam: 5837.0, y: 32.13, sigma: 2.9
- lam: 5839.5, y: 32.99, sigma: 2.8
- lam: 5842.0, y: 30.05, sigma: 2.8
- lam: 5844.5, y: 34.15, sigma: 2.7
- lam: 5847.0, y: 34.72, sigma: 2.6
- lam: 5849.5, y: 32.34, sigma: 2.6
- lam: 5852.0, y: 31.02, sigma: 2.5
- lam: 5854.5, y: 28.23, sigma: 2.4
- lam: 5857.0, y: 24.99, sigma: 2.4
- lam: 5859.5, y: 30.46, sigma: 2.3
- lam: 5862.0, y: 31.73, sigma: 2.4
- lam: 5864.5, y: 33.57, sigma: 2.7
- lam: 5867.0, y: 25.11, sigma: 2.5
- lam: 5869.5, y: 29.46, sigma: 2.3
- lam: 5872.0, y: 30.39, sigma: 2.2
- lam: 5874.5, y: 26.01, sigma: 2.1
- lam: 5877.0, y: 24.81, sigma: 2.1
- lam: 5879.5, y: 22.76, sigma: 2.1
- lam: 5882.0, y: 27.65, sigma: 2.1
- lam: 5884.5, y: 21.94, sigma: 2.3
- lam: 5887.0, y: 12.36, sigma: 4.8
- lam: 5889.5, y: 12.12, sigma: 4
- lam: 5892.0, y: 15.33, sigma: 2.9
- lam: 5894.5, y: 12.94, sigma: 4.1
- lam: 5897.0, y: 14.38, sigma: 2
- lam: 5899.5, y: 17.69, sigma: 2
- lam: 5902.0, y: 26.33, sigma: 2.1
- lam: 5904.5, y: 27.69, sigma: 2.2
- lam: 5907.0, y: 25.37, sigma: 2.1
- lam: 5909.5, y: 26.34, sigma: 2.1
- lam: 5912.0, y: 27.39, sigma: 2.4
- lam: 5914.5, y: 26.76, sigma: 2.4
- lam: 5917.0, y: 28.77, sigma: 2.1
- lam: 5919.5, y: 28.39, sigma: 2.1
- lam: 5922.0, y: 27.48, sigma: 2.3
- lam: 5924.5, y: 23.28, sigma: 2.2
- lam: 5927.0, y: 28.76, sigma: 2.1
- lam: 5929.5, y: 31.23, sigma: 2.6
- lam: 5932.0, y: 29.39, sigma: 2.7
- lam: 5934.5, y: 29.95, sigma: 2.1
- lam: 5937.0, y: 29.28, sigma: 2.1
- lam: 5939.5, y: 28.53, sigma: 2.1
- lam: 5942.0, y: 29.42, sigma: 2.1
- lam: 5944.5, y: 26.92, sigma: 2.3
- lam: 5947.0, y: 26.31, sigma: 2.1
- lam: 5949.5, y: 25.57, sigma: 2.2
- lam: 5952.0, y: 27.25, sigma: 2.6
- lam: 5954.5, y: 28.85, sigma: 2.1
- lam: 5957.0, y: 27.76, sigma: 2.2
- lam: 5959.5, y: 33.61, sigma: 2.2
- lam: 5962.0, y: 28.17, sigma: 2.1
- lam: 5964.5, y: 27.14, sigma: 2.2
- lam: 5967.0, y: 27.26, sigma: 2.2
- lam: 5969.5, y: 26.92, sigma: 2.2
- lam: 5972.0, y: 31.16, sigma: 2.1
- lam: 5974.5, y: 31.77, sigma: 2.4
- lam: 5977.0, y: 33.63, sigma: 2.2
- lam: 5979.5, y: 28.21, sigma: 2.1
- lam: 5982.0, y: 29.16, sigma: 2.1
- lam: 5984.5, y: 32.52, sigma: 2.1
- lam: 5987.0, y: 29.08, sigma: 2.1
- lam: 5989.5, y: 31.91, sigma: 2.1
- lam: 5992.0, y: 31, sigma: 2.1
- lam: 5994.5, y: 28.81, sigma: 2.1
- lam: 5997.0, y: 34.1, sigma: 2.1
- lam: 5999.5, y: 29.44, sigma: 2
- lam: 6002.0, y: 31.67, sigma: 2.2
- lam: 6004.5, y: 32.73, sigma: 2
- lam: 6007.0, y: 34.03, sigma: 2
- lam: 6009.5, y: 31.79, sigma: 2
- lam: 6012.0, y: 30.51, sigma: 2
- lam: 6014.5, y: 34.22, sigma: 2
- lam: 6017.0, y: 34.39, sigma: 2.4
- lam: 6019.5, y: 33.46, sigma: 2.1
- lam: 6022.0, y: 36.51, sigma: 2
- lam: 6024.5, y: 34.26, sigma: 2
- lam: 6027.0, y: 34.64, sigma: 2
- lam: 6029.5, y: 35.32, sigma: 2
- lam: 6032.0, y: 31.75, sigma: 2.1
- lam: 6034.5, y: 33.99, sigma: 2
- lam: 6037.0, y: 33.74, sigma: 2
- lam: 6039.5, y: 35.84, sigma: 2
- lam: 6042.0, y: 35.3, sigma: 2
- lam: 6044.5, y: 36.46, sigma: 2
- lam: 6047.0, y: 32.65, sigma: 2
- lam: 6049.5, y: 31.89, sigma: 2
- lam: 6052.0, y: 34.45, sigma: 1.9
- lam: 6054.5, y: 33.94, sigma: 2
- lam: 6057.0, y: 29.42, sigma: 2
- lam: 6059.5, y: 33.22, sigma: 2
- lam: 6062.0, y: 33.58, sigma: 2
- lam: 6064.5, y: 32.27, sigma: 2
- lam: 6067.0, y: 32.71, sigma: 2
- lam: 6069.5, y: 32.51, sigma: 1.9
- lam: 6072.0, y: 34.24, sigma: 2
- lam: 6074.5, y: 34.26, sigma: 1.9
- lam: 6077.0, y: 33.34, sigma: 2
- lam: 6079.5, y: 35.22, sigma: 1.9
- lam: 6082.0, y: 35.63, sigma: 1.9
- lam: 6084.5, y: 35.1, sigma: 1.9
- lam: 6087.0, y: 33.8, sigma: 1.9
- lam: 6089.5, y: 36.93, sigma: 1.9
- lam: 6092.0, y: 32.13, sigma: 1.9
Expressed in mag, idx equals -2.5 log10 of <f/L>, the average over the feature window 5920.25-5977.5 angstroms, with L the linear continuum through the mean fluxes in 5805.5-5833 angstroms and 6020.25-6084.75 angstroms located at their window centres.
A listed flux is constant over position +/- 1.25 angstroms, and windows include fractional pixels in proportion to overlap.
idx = 0.19 mag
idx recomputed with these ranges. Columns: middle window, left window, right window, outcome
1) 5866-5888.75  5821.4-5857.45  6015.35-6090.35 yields 0.31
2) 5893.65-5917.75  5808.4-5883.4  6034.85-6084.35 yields 0.33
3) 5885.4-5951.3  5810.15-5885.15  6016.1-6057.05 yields 0.28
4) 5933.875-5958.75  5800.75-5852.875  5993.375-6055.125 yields 0.18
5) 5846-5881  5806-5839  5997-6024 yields 0.16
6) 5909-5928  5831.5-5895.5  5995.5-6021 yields 0.07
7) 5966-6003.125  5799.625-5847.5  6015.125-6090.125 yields 0.11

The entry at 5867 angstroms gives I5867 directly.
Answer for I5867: 25.11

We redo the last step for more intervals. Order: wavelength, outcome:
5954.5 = 28.85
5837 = 32.13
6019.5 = 33.46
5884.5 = 21.94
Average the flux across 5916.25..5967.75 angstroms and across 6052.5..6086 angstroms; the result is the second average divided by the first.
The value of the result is 1.2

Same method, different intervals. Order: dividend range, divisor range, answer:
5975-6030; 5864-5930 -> 1.34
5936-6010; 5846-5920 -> 1.18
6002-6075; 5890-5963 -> 1.29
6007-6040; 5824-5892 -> 1.20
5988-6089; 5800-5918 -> 1.19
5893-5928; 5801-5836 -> 0.74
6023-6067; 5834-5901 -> 1.30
